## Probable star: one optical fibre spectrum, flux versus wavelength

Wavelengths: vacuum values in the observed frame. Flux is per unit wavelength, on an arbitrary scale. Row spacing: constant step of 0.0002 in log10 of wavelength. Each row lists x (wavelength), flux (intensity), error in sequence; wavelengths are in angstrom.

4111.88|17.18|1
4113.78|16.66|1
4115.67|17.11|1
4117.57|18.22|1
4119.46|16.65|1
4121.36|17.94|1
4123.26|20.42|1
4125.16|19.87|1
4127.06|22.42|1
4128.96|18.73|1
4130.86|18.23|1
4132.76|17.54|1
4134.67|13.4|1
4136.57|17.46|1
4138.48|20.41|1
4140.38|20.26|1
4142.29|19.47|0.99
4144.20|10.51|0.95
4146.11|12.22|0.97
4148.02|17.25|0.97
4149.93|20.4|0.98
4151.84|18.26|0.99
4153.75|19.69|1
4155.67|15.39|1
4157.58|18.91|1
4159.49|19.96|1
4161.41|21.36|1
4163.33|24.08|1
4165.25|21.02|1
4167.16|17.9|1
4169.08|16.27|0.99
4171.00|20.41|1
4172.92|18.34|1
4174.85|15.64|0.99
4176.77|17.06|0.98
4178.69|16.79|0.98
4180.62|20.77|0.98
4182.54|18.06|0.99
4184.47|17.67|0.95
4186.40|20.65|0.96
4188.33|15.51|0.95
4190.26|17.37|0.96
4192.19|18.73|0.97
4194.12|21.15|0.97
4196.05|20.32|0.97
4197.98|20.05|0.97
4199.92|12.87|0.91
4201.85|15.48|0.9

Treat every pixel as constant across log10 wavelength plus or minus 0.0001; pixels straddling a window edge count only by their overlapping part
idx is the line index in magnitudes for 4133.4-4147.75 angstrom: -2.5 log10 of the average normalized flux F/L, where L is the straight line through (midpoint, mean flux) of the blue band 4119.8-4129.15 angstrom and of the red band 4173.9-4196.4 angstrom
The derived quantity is 0.19 mag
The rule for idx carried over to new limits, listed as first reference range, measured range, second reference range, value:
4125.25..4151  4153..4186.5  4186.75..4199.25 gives -0.03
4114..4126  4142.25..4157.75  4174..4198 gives 0.10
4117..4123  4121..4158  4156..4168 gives 0.06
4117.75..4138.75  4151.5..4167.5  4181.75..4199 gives -0.06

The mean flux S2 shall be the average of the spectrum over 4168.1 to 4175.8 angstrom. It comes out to 17.7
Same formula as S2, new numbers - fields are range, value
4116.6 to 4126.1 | 18.6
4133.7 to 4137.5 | 15.4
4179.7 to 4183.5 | 19.4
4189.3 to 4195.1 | 19.1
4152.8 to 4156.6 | 17.5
